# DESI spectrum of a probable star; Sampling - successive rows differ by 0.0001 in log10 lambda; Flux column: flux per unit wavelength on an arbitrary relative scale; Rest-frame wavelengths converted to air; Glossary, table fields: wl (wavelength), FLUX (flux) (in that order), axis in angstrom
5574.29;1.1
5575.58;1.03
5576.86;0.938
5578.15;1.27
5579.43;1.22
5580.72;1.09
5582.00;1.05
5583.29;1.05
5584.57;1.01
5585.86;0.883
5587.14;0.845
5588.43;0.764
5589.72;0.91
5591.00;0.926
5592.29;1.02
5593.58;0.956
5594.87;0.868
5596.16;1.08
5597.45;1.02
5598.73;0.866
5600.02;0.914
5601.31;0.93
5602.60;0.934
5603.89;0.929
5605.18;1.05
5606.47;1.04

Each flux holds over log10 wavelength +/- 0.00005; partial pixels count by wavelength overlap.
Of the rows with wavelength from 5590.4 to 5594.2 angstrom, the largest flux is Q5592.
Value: 1.02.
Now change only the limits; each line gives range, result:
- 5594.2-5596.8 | 1.08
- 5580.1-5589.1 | 1.09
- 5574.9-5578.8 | 1.27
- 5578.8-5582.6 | 1.22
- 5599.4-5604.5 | 0.934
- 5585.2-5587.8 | 0.883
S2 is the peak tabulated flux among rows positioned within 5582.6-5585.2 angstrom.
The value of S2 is 1.05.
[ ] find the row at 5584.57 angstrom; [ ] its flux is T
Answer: 1.01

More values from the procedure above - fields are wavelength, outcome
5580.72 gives 1.09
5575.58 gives 1.03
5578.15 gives 1.27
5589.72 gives 0.91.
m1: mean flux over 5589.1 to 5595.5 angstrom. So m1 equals 0.936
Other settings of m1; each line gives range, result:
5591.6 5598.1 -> 0.988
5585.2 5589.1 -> 0.831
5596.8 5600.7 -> 0.935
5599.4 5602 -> 0.922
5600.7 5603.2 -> 0.932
